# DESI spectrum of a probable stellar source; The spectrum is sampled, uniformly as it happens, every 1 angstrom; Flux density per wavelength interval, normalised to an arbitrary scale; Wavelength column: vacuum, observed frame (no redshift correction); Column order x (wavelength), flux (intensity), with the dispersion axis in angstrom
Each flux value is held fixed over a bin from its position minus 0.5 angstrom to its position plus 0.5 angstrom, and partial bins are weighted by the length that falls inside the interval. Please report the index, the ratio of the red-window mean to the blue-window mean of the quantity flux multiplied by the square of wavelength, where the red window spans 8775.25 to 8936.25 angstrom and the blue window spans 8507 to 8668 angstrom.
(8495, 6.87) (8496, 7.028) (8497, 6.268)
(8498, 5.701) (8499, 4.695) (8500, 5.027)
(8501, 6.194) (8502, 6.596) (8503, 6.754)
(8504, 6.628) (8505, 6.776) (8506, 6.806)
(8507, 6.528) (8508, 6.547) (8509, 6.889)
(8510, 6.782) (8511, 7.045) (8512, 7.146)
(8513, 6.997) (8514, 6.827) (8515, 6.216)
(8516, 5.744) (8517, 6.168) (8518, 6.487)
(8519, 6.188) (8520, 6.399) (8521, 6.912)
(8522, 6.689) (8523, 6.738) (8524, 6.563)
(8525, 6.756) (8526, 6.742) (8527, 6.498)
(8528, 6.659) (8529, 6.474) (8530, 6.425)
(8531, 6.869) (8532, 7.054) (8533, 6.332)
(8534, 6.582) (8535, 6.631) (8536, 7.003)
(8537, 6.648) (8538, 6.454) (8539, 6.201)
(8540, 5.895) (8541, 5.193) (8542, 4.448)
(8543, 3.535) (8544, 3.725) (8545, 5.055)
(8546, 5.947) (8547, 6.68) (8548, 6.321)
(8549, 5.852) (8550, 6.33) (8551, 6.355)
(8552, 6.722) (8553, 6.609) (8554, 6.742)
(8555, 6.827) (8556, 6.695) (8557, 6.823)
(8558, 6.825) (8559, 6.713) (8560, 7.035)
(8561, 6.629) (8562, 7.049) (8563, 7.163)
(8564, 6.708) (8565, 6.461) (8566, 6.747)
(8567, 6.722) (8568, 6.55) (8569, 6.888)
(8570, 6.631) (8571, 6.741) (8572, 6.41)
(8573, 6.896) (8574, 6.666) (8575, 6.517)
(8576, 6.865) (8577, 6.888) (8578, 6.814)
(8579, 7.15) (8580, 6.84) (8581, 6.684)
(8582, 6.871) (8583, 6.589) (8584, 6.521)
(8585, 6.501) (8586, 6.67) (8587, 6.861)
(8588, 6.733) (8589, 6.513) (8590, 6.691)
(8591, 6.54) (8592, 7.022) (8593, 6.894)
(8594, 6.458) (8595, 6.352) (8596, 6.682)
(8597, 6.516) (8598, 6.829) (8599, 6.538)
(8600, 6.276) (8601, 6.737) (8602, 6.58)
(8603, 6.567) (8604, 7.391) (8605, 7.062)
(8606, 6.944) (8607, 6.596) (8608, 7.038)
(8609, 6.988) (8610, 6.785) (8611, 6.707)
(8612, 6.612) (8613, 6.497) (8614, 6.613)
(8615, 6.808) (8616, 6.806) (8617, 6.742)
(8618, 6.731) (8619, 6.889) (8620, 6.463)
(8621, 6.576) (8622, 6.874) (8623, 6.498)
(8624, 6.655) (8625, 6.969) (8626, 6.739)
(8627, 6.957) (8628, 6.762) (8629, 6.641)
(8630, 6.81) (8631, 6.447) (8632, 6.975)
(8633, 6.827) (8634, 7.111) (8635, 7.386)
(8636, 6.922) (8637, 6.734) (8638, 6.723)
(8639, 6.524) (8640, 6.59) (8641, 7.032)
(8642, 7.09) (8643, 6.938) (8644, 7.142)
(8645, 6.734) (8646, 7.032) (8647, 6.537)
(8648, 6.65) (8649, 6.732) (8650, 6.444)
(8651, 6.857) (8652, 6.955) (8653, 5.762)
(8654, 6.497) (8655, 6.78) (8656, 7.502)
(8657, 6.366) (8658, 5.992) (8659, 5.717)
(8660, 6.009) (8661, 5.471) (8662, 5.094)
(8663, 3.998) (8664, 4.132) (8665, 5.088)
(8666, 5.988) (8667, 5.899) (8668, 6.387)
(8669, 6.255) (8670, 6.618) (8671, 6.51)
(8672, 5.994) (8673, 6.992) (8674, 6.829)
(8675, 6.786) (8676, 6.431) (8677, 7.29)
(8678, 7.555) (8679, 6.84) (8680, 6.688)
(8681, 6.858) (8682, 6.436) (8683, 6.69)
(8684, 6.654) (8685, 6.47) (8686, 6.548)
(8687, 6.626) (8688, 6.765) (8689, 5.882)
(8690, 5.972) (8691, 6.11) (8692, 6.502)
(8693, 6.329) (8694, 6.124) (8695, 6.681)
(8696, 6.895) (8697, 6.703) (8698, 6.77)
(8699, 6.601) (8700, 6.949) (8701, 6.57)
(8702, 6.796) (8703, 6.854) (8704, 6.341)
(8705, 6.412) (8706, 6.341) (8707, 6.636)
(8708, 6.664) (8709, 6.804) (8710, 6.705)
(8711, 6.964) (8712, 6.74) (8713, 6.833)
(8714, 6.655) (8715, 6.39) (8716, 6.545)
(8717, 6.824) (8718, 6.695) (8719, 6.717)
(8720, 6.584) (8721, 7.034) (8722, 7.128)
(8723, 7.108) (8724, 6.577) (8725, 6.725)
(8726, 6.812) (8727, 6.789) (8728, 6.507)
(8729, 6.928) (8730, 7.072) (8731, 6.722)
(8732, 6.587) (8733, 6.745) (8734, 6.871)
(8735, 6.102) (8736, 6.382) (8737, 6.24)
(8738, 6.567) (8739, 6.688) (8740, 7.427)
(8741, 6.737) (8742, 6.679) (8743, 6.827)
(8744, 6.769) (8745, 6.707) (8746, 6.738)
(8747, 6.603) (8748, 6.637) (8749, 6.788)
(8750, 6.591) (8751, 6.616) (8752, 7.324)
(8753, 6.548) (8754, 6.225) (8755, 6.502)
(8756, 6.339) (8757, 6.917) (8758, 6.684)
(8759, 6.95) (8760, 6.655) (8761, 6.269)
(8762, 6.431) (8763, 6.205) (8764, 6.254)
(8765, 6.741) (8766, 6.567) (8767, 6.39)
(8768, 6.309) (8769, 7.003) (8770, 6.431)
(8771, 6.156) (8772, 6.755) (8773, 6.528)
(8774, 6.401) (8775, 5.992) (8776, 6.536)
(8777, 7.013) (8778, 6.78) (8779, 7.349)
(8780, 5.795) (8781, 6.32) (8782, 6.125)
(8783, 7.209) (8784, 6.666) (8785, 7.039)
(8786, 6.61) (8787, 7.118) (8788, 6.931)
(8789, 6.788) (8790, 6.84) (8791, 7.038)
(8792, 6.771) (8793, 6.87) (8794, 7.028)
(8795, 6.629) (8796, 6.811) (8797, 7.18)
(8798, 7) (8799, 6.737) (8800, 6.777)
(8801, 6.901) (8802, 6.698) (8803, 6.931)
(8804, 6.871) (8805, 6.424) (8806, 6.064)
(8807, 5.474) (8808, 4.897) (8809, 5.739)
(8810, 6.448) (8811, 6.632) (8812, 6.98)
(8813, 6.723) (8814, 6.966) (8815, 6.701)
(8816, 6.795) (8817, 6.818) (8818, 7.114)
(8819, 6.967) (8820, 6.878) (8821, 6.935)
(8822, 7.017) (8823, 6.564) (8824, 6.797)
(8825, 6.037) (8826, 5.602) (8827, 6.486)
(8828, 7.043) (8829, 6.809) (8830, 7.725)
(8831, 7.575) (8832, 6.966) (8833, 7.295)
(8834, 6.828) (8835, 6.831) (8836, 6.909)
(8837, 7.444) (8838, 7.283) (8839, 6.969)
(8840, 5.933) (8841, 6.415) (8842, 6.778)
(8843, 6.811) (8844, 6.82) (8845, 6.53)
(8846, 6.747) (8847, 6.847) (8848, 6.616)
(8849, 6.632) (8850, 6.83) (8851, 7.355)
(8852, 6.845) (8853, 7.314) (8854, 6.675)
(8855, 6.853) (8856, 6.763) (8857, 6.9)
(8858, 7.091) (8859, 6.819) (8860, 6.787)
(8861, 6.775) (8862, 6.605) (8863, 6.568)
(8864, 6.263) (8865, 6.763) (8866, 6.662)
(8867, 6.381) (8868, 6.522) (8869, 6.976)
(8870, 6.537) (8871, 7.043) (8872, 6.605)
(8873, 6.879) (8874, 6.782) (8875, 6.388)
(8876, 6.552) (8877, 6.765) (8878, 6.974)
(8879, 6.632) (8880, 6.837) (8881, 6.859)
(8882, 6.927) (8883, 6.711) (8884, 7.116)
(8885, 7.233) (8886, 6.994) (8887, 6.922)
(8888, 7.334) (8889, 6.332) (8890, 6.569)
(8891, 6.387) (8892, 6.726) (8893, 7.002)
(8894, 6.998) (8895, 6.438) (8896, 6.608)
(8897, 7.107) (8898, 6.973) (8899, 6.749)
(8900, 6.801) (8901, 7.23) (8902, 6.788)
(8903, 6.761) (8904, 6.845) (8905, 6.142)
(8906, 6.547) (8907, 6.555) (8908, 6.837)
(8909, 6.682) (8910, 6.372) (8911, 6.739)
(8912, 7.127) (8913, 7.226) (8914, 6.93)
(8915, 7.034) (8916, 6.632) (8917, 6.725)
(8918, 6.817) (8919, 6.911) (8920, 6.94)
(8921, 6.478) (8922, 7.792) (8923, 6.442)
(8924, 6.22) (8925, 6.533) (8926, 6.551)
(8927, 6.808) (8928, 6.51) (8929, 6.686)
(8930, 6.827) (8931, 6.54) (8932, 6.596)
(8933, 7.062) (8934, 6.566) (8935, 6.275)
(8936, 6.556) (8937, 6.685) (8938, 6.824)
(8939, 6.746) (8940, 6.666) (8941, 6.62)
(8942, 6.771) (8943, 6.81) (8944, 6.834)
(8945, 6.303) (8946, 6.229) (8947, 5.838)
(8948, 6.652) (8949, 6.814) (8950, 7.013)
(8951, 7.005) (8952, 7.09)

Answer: 1.1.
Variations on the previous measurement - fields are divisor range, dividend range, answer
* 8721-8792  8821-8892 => 1.04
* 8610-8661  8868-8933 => 1.07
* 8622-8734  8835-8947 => 1.08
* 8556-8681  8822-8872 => 1.08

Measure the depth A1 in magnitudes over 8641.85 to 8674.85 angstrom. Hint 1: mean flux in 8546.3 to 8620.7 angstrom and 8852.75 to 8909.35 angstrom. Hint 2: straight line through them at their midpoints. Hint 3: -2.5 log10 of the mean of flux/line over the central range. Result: 0.08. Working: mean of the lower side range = 6.7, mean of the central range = 6.27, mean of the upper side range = 6.77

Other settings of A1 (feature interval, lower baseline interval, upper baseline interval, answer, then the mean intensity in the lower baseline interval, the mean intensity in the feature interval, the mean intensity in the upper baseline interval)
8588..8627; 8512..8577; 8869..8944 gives -0.04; 6.43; 6.72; 6.76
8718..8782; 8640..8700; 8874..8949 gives -0.02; 6.43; 6.64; 6.73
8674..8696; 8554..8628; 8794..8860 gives 0.02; 6.74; 6.6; 6.75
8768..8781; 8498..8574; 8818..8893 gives 0.03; 6.42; 6.54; 6.8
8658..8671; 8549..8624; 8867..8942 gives 0.20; 6.71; 5.61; 6.76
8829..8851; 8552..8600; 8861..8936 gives -0.03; 6.72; 6.9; 6.75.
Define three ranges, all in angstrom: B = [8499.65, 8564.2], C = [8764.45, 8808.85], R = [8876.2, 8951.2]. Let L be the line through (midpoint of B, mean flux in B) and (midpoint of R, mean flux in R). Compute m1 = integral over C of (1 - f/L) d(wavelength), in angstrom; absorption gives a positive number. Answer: 0.1 angstrom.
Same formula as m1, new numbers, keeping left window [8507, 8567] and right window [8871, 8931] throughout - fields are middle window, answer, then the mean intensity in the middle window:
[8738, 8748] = -0.2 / 6.78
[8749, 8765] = 0.1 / 6.58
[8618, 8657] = -1.5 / 6.78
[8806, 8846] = 0.0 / 6.7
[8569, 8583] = -0.7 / 6.77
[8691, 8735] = -0.6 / 6.69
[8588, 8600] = -0.3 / 6.63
